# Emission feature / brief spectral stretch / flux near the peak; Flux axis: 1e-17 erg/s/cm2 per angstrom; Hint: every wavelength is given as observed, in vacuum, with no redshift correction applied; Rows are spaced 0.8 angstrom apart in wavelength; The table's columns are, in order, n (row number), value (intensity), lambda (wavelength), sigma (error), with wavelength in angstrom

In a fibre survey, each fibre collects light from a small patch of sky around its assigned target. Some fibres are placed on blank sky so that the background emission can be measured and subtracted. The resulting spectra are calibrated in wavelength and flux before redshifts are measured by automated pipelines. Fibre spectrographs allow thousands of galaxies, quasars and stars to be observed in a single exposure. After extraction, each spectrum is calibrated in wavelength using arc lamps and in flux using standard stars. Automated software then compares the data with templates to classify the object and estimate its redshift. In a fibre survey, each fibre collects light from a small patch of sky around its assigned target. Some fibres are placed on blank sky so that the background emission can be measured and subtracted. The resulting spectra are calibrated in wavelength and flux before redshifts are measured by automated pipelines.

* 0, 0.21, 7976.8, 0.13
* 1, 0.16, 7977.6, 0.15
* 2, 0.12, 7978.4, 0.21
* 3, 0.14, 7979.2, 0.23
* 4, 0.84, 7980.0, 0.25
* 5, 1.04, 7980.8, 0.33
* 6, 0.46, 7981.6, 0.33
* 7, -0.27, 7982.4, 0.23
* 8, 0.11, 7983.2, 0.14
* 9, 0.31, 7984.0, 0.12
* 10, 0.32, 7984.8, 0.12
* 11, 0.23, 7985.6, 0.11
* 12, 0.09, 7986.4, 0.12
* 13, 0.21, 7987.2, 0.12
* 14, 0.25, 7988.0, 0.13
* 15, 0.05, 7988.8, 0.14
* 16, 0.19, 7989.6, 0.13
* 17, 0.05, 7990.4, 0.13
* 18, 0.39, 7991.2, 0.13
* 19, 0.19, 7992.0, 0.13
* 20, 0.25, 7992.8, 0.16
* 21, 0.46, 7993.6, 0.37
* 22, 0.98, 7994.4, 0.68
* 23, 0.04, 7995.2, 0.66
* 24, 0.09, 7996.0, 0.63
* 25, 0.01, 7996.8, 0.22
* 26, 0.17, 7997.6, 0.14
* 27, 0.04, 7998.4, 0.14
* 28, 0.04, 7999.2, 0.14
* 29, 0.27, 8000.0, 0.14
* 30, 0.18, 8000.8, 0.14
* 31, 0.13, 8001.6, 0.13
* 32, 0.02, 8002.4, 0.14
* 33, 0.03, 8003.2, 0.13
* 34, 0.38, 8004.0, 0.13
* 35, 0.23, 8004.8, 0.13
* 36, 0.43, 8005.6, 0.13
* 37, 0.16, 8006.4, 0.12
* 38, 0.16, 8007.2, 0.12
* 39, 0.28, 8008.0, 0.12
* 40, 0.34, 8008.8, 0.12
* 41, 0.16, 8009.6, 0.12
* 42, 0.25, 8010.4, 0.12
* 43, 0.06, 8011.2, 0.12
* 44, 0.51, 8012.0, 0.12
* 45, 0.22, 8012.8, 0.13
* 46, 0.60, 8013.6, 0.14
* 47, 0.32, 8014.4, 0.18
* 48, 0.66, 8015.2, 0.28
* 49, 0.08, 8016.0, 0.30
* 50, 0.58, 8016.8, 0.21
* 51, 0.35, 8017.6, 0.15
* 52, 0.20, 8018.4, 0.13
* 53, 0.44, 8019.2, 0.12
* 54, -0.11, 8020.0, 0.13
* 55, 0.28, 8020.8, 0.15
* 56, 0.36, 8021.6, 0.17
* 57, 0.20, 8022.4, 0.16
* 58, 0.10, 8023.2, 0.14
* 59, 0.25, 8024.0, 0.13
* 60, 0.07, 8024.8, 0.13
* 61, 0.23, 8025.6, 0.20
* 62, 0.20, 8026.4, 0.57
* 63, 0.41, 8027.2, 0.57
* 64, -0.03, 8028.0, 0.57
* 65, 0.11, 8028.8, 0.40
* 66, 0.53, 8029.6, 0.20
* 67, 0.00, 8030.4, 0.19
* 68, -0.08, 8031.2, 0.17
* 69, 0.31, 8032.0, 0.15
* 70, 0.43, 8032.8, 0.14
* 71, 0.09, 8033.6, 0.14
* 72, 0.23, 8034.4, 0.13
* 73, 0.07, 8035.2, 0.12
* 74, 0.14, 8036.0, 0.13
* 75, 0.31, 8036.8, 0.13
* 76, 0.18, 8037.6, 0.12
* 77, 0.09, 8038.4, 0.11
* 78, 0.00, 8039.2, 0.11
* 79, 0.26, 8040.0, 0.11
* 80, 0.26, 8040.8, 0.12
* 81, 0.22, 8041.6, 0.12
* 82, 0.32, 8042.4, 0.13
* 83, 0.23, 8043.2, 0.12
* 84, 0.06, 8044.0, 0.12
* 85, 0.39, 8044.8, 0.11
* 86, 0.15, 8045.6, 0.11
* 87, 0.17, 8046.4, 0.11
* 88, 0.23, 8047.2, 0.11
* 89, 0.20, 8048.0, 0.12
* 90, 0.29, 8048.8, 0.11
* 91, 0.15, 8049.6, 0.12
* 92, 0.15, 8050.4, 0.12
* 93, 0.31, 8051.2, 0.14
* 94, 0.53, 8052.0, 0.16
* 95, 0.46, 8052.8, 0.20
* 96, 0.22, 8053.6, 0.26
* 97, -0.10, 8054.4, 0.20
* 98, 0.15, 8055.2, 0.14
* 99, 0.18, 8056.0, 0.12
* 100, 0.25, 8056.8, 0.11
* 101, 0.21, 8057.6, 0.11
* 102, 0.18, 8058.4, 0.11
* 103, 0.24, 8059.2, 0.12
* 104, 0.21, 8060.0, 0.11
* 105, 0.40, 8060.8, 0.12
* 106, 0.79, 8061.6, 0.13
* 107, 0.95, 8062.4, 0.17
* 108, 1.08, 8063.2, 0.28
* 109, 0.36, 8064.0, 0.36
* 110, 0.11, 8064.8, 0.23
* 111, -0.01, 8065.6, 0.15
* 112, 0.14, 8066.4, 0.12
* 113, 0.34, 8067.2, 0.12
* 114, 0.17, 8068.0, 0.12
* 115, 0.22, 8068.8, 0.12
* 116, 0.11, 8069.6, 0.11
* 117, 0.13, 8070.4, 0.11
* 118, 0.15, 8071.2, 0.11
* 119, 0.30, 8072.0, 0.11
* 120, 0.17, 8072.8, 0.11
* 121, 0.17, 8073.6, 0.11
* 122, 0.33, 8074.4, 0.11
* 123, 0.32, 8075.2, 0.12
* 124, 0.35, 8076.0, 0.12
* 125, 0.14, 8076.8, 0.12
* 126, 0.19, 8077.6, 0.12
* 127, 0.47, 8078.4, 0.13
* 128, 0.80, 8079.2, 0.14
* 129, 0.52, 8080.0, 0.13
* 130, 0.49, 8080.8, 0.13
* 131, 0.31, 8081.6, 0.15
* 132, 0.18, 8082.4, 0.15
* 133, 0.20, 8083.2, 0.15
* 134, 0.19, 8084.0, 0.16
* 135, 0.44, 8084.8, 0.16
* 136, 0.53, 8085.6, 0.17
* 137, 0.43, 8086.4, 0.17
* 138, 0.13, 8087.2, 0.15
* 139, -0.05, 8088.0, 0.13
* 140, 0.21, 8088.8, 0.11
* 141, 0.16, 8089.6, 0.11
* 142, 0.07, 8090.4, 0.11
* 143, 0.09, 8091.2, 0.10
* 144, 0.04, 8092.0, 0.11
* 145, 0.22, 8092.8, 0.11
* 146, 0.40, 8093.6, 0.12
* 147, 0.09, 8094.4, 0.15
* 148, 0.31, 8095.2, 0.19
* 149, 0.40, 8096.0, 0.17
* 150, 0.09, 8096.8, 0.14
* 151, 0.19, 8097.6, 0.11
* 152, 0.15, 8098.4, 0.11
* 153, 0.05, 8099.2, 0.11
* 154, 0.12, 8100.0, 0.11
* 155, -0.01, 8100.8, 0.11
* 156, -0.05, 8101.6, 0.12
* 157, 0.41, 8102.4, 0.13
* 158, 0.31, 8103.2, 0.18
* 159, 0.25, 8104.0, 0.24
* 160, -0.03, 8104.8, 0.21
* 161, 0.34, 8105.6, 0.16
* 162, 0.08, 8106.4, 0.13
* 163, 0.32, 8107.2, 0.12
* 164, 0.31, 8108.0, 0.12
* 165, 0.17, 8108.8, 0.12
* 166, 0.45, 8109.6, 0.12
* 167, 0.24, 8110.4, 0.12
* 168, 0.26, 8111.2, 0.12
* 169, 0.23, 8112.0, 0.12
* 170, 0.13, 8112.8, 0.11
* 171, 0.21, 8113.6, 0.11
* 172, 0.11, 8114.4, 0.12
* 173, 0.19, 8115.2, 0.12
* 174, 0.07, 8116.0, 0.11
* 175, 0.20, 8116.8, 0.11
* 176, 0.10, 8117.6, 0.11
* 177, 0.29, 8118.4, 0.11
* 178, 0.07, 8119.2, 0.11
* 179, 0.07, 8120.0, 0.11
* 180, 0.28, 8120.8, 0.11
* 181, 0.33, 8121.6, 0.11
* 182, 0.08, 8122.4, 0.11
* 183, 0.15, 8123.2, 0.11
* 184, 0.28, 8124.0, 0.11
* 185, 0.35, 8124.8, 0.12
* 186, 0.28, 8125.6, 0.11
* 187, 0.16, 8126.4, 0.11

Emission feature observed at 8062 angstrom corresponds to [S II]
